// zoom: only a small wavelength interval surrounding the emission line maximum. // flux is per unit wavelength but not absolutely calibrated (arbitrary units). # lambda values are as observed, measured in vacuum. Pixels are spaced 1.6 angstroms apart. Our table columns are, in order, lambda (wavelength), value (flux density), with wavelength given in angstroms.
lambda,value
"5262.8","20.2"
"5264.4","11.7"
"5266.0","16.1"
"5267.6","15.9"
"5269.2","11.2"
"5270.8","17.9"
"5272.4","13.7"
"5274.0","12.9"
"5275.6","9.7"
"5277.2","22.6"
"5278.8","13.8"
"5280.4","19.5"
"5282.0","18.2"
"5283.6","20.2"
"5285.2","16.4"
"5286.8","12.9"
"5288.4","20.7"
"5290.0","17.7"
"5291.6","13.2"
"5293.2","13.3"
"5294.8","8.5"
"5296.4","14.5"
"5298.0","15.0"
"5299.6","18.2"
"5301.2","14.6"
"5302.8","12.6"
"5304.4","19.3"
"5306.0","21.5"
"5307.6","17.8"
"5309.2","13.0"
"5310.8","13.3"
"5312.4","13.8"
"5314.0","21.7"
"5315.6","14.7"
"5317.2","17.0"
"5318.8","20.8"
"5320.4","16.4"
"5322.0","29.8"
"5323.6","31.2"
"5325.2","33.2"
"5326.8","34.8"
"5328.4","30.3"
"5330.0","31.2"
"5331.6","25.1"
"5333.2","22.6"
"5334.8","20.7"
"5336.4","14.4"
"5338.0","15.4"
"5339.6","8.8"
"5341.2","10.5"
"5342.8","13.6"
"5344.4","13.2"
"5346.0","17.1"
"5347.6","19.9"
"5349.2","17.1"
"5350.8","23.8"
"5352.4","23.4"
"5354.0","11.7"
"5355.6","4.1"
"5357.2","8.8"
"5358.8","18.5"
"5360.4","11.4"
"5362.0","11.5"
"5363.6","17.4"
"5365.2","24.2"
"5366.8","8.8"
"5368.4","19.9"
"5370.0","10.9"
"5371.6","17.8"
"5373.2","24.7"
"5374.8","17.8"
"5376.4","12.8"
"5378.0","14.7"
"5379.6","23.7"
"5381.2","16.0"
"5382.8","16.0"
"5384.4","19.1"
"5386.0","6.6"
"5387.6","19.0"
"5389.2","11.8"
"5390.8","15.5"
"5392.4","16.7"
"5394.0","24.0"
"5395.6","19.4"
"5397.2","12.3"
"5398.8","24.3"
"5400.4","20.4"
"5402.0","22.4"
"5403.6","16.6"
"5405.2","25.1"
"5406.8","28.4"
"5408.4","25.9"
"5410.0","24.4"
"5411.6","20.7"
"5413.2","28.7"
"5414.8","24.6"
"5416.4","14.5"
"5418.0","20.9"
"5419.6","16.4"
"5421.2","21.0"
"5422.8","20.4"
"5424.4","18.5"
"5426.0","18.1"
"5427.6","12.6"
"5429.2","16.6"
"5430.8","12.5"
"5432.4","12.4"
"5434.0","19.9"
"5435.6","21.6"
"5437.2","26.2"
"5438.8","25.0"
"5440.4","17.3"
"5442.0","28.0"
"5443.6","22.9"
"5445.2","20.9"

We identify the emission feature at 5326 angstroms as [O II] 3727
